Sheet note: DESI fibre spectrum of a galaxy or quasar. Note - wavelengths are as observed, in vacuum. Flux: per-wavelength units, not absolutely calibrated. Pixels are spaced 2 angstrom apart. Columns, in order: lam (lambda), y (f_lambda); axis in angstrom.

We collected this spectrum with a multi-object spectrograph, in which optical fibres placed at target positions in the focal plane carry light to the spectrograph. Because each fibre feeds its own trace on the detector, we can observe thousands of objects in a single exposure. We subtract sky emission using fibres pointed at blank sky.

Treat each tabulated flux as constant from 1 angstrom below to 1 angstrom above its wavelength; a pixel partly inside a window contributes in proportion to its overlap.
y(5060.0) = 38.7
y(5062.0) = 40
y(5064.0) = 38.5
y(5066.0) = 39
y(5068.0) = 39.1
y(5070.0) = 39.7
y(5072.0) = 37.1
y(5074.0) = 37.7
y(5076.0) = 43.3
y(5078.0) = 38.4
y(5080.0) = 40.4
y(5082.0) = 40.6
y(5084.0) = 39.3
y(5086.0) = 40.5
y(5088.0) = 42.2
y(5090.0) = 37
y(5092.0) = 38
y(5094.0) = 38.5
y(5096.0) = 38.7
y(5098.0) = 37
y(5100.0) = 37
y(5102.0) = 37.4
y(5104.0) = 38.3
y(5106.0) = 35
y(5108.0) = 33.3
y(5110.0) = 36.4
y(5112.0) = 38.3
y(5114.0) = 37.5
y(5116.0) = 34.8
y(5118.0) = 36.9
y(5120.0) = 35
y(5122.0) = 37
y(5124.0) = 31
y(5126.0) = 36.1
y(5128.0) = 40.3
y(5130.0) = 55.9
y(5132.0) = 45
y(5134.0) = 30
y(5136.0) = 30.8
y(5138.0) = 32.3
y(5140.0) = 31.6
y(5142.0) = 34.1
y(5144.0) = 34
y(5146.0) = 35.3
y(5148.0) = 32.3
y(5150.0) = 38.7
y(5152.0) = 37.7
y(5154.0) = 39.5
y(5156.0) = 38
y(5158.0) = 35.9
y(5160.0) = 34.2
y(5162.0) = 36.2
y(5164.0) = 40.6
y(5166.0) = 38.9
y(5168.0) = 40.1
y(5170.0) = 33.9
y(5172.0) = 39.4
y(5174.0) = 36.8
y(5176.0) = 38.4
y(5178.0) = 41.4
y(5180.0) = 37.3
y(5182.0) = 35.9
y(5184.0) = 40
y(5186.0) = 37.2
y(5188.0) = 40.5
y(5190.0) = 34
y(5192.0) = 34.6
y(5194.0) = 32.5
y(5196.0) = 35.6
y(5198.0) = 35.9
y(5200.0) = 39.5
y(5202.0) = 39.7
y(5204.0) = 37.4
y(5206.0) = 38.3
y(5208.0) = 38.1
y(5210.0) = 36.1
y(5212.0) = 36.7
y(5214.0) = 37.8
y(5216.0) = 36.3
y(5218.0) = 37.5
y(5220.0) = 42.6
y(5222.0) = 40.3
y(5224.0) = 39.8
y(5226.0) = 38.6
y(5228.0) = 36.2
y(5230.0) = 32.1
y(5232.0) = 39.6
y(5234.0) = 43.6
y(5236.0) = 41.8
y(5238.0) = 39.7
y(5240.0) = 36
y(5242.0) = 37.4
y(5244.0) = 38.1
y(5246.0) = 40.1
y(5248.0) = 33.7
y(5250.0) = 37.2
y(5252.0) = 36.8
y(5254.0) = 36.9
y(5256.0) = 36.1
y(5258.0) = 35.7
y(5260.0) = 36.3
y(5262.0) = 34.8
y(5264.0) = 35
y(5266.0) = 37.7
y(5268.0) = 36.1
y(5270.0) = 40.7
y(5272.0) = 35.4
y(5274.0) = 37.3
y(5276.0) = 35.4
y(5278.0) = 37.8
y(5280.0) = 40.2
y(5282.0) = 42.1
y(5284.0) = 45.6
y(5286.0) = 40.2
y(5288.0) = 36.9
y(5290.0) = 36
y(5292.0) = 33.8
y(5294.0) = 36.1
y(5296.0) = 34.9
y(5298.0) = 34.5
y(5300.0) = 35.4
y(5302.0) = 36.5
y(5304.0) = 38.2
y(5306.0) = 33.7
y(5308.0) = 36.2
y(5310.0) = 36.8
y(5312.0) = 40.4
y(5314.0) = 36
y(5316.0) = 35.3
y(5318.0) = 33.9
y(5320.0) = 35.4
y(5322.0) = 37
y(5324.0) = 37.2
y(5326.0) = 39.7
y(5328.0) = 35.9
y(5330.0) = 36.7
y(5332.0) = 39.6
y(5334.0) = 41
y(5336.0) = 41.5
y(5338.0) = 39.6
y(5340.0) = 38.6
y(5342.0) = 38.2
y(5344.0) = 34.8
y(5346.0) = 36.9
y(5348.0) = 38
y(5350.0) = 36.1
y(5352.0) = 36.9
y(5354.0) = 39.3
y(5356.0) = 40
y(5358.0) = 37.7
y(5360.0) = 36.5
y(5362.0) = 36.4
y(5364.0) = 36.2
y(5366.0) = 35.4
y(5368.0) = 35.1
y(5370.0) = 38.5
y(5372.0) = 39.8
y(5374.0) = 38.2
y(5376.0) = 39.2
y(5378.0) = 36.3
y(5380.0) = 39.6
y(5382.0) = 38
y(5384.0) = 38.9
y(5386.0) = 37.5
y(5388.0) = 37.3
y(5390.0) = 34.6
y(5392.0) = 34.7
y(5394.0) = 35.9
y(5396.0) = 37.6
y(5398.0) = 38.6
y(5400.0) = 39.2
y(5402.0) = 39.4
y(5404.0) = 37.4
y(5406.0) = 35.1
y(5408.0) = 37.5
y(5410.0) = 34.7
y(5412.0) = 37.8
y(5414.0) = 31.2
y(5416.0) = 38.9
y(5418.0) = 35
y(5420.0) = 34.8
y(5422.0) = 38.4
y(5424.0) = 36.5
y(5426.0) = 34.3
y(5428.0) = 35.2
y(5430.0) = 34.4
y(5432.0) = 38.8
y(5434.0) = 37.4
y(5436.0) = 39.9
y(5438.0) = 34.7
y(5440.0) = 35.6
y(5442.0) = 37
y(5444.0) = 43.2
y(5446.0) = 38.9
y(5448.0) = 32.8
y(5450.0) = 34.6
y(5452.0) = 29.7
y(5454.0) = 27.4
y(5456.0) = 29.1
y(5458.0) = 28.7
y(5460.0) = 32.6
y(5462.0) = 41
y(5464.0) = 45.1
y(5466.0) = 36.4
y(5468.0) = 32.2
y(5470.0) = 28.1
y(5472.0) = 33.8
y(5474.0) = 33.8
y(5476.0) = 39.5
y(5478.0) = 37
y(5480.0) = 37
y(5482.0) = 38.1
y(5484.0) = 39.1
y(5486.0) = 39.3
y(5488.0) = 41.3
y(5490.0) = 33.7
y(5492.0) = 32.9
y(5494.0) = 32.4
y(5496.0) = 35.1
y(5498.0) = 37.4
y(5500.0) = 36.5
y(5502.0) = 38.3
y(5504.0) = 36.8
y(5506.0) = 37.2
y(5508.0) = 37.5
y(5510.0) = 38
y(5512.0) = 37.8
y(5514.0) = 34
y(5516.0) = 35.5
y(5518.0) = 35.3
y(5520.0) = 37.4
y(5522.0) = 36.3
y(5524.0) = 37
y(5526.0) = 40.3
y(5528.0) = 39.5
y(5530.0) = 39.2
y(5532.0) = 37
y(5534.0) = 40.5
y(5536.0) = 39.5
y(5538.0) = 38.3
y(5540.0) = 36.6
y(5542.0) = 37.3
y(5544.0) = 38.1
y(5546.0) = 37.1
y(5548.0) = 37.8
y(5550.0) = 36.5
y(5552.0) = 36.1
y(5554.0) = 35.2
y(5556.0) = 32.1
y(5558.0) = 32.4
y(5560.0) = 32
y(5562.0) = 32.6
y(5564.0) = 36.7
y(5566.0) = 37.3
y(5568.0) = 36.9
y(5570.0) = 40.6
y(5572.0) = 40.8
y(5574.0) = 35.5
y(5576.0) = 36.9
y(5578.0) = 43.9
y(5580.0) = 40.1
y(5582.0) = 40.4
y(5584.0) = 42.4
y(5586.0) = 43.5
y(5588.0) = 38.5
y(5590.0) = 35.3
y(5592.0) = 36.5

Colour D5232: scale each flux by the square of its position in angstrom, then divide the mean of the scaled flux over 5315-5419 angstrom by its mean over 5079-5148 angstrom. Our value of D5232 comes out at 1.11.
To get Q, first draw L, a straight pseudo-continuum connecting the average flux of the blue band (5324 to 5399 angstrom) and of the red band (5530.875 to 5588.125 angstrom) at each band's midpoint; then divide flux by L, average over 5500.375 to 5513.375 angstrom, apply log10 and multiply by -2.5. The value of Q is 0.01 mag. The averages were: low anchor 37.7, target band 37.4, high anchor 37.7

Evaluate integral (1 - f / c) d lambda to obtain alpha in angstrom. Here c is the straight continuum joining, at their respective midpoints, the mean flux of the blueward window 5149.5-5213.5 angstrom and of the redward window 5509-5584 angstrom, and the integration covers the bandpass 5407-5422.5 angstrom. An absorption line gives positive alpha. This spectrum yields 0.59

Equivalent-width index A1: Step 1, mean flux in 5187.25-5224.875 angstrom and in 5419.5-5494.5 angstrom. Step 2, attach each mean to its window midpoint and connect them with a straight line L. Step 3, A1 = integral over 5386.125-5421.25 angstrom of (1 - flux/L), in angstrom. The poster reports -0.4 angstrom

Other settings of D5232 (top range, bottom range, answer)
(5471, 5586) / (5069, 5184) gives 1.15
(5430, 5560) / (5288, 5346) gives 1.05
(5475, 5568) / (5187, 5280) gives 1.09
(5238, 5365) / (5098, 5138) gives 1.08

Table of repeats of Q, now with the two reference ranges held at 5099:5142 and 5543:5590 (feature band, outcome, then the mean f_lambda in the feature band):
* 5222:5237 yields -0.06 mag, 38.9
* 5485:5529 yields 0.02 mag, 36.8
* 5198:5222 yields -0.04 mag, 38.2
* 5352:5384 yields -0.02 mag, 37.8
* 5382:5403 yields -0.01 mag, 37.4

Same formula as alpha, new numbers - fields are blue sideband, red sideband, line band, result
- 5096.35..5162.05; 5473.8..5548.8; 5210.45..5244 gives -1.62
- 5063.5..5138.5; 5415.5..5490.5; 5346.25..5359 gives -0.51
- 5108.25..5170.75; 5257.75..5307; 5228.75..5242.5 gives -0.62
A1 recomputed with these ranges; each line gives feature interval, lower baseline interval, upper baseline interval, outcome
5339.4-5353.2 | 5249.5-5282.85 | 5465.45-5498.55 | -0.2 angstrom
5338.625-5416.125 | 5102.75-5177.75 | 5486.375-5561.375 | -1.1 angstrom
